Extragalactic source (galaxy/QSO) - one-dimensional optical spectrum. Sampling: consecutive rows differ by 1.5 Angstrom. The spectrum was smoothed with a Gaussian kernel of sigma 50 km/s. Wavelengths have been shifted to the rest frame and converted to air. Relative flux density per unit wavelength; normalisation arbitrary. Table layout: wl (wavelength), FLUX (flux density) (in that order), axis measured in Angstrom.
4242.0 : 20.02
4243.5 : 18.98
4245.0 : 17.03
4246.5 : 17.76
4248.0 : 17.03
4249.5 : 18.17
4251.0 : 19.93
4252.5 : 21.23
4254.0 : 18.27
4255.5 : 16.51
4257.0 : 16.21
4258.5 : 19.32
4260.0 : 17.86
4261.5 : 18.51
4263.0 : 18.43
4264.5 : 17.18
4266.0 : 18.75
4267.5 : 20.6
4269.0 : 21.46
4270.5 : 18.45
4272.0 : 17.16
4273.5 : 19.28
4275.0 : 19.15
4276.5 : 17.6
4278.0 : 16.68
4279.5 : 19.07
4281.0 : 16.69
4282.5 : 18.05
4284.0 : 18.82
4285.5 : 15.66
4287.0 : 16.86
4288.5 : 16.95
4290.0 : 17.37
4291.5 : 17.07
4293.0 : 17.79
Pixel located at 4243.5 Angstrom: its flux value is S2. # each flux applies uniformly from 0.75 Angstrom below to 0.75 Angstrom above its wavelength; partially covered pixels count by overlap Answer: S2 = 18.98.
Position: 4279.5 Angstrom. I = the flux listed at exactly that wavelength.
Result 19.07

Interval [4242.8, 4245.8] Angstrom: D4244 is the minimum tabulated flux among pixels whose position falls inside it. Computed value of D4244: 17.03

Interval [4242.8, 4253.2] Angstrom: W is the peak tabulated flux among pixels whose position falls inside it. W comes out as 21.23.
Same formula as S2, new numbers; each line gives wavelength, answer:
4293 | 17.79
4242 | 20.02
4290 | 17.37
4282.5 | 18.05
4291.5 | 17.07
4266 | 18.75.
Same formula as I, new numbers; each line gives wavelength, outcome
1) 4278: 16.68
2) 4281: 16.69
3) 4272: 17.16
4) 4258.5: 19.32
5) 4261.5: 18.51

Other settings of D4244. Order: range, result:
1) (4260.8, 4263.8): 18.43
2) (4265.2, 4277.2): 17.16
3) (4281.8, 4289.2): 15.66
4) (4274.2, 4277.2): 17.6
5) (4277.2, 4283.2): 16.68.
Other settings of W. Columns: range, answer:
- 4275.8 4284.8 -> 19.07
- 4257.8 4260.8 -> 19.32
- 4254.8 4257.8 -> 16.51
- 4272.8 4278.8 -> 19.28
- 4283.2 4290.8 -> 18.82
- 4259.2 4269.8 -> 21.46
